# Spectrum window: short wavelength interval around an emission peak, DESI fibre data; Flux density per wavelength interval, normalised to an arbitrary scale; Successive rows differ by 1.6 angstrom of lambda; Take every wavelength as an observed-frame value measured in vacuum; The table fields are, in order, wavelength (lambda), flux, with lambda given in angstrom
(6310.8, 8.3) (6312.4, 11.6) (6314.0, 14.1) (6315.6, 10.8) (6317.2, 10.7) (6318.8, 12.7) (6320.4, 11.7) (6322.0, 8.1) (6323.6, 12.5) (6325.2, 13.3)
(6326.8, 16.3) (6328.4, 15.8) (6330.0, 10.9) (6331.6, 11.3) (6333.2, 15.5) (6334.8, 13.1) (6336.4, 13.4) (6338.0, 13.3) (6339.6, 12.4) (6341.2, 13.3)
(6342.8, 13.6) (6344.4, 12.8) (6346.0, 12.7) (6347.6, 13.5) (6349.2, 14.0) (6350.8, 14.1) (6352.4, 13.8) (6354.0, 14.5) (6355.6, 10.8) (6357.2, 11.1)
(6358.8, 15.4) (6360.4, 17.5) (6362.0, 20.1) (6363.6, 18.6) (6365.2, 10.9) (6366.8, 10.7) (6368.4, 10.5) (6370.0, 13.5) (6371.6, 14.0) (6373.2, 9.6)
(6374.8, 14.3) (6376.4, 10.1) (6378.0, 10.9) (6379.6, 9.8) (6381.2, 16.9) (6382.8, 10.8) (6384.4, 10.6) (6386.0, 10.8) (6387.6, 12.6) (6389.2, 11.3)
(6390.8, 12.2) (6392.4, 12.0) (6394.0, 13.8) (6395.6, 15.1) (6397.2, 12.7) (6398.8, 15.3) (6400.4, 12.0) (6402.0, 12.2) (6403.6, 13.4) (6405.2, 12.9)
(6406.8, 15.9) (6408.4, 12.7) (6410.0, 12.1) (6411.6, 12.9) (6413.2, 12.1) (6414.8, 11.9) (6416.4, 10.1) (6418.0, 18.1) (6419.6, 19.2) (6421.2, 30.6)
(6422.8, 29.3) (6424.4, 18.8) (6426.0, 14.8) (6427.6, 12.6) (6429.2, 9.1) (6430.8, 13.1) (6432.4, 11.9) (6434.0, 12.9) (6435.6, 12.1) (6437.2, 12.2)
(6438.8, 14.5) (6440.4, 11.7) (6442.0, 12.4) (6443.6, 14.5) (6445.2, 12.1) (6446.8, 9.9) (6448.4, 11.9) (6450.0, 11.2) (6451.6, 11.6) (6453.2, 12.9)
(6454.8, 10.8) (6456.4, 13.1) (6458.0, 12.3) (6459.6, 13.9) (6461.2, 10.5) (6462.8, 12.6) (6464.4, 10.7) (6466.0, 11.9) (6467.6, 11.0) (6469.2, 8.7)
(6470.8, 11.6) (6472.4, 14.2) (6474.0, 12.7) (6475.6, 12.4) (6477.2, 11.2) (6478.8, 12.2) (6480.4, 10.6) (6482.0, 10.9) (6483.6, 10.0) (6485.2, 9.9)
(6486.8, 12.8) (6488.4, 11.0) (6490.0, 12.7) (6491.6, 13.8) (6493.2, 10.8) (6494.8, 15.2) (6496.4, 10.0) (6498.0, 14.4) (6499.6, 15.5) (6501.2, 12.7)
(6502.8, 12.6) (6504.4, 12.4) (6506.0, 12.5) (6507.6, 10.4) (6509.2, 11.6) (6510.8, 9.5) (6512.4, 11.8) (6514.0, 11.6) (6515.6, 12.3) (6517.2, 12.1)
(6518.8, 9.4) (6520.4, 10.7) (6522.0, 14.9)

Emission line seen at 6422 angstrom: [O III]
